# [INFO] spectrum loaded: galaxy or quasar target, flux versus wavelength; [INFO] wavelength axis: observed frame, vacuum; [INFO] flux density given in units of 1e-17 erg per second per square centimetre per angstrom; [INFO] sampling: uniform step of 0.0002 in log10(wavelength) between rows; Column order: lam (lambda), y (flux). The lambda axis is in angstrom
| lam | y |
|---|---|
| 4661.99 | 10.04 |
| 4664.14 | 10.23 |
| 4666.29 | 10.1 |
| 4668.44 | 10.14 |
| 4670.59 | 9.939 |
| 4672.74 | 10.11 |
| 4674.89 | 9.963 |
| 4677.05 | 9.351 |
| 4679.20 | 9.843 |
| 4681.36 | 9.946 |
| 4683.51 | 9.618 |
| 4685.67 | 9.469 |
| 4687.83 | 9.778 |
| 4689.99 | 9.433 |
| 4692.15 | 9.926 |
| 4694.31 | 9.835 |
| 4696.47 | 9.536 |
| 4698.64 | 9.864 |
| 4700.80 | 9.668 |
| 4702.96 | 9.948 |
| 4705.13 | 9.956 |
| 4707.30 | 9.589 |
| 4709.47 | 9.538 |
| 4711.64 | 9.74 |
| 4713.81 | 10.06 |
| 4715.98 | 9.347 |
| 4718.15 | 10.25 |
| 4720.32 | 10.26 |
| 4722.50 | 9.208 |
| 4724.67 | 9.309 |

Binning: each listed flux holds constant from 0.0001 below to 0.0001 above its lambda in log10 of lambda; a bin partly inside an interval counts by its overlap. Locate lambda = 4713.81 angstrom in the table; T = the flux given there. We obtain 10.06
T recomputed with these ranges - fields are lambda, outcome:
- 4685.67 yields 9.469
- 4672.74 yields 10.11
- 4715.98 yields 9.347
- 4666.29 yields 10.1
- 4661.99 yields 10.04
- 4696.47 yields 9.536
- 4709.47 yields 9.538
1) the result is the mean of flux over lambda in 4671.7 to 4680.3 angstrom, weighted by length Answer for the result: 9.81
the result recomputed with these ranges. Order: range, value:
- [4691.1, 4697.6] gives 9.76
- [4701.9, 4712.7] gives 9.75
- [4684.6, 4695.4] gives 9.69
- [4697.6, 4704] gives 9.84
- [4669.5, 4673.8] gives 10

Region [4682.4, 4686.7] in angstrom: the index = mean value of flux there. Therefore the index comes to 9.56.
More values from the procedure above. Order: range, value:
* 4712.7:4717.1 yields 9.72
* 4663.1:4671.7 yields 10.1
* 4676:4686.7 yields 9.65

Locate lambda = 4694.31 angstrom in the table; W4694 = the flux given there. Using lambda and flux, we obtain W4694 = 9.835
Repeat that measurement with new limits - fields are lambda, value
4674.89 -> 9.963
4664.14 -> 10.23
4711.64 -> 9.74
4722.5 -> 9.208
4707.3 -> 9.589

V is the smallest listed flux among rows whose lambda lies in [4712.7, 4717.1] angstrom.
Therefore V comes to 9.347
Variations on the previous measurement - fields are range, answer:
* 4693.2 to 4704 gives 9.536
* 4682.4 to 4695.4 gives 9.433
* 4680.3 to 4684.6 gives 9.618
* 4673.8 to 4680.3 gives 9.351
